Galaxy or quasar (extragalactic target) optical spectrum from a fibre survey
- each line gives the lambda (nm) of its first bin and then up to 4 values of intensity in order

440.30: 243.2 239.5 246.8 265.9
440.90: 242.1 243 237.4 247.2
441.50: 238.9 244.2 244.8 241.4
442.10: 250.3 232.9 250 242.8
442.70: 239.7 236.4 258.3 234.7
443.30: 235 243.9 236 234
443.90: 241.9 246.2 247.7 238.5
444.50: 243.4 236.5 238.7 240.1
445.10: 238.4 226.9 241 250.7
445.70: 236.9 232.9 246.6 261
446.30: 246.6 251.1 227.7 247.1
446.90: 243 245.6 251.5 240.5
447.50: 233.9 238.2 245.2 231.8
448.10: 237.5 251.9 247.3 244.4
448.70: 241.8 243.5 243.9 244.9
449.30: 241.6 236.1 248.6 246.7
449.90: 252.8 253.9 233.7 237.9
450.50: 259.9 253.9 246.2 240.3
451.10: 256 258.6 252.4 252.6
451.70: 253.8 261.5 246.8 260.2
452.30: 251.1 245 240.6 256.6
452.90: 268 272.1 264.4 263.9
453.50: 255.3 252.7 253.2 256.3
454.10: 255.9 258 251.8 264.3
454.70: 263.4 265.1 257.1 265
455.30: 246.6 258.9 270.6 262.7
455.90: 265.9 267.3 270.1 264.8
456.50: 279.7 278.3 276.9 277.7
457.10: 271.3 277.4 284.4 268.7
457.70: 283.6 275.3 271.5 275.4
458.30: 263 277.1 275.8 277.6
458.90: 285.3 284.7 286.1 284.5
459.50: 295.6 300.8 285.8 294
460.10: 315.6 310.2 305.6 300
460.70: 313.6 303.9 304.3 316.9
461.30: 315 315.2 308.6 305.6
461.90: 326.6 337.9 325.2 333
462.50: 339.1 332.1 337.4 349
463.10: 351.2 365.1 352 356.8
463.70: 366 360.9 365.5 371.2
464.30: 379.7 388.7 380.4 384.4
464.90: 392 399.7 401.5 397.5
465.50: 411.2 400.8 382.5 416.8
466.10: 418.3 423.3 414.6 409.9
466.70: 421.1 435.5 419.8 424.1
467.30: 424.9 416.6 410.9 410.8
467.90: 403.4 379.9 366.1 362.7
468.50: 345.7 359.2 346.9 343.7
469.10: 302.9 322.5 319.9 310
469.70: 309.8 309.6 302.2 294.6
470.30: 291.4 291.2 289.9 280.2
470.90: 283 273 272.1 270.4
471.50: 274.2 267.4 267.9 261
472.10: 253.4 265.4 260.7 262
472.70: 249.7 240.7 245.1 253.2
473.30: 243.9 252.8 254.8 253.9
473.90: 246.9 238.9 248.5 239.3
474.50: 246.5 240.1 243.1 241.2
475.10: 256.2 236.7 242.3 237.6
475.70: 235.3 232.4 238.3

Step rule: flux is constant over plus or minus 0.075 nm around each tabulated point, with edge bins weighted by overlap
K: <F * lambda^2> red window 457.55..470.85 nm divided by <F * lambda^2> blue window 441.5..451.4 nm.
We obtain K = 1.52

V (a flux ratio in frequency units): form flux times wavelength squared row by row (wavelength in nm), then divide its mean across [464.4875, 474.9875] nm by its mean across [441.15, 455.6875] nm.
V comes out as 1.4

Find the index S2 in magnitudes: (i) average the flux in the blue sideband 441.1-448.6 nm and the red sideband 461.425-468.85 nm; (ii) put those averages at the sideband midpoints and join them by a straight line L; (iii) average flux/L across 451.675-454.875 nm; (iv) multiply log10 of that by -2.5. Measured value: 0.16 mag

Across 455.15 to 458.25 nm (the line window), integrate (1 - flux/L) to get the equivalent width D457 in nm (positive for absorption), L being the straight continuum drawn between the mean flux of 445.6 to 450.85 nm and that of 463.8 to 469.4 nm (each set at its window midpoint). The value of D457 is 0.39 nm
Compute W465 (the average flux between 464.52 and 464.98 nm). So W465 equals 386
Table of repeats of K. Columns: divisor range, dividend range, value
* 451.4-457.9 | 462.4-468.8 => 1.54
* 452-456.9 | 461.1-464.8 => 1.38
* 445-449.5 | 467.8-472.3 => 1.40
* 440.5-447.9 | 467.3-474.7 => 1.37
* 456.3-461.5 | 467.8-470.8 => 1.19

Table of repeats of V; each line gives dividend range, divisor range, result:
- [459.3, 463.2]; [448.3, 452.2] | 1.34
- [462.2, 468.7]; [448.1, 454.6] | 1.63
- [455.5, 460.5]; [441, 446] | 1.24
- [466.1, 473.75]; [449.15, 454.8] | 1.37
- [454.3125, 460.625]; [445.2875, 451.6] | 1.18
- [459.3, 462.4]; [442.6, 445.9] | 1.39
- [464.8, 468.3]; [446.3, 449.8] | 1.82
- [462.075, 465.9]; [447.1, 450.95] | 1.61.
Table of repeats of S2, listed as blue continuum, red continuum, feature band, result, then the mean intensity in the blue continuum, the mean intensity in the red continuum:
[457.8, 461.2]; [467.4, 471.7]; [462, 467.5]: -0.23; 291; 324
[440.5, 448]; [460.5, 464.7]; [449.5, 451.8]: 0.11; 242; 340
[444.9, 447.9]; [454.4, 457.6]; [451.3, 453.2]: 0.01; 242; 268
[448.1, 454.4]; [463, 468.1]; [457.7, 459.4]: 0.17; 251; 395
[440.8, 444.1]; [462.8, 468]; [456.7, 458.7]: 0.24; 242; 393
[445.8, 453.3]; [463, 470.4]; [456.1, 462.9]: 0.09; 248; 374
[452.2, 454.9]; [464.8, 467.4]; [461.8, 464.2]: 0.08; 258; 411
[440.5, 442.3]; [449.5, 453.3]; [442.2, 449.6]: 0.03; 245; 253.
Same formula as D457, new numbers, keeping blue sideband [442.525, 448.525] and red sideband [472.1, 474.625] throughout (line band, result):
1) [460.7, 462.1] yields -0.386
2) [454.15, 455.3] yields -0.072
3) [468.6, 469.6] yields -0.323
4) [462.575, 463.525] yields -0.390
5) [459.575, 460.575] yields -0.227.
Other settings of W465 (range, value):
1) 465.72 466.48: 411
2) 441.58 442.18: 245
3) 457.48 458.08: 275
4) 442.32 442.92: 242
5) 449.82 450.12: 253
